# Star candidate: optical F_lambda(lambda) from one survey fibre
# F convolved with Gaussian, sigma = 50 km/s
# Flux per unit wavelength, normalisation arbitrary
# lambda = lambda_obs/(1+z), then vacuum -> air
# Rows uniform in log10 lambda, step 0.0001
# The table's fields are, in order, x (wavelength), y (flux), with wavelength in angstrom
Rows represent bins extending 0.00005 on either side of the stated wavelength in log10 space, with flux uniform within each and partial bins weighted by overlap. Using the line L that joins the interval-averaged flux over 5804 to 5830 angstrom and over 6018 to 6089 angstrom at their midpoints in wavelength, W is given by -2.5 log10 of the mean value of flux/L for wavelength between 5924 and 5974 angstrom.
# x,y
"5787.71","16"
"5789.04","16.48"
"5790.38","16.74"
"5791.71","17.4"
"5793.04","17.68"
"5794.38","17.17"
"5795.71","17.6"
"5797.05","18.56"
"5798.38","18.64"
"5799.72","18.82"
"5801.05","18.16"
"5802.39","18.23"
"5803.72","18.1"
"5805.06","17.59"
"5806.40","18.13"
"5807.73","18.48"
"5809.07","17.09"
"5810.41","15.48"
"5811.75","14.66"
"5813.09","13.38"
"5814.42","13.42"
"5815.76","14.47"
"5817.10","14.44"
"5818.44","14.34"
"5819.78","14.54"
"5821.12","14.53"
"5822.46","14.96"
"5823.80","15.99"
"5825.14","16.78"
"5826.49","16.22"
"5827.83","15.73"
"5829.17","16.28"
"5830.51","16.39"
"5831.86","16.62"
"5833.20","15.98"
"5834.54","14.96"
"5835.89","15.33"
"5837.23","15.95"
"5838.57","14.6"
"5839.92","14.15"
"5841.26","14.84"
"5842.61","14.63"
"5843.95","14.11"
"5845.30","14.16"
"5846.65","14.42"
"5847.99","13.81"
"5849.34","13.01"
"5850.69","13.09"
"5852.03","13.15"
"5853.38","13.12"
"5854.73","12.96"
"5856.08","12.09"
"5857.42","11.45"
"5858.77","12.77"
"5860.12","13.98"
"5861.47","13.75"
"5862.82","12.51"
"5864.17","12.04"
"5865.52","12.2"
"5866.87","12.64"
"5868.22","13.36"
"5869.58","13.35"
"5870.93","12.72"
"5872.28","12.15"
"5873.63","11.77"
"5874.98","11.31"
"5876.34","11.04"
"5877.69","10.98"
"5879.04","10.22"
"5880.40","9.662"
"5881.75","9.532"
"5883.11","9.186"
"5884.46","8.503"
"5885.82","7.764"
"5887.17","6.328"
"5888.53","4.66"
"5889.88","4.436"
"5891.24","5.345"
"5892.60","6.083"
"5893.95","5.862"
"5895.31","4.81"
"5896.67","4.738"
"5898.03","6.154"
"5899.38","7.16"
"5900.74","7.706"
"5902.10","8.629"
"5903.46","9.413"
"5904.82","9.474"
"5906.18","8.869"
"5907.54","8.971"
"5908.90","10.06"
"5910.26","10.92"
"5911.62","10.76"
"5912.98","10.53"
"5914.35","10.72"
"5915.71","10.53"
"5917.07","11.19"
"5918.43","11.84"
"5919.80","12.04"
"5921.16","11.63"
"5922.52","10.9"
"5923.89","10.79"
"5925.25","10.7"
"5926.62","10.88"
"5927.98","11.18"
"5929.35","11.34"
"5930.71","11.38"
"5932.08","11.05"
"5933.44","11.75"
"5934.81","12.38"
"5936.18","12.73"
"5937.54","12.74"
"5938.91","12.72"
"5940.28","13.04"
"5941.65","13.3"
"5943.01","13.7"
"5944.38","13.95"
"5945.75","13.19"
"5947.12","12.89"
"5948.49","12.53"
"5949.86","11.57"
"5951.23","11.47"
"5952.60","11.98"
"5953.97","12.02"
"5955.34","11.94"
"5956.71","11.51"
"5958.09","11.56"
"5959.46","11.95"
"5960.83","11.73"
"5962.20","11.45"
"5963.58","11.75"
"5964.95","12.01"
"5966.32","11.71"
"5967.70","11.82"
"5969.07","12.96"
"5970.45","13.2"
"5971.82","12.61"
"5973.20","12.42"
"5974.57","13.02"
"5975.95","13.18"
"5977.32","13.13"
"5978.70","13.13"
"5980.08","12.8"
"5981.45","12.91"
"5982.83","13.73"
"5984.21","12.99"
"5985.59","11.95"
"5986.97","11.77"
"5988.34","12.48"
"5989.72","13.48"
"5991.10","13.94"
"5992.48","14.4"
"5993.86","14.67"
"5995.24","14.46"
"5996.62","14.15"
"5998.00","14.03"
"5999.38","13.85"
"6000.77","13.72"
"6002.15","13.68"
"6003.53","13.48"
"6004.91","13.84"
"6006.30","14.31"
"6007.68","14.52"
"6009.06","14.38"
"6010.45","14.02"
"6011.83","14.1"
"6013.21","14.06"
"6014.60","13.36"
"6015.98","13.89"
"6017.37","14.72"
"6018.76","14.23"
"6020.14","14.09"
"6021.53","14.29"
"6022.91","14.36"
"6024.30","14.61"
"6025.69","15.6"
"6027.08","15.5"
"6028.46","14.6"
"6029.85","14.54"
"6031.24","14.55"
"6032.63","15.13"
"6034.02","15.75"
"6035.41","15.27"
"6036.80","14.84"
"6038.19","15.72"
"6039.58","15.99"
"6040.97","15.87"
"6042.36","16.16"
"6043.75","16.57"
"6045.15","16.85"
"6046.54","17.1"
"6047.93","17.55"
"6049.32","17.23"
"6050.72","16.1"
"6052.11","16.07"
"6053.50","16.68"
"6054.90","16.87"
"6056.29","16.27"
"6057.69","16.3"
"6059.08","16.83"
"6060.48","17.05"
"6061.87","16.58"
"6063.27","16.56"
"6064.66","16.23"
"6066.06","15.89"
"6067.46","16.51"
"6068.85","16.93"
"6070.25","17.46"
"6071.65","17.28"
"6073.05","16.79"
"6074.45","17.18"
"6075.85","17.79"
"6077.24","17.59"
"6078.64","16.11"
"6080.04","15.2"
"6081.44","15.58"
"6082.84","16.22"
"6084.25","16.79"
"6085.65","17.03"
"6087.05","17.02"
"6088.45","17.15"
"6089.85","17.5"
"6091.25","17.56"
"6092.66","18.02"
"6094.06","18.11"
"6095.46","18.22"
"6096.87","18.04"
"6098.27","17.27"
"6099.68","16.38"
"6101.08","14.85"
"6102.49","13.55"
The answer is 0.29 mag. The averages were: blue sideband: 15.6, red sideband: 16.1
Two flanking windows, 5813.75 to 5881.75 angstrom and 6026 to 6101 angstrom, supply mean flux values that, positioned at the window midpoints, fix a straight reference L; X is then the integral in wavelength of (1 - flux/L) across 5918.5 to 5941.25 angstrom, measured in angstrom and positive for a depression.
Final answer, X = 4.69 angstrom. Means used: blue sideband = 13.7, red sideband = 16.5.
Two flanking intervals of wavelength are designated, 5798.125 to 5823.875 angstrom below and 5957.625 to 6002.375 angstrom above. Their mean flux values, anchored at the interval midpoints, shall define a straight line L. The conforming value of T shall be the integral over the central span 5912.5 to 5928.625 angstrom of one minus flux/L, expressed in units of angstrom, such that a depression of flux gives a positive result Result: 3.4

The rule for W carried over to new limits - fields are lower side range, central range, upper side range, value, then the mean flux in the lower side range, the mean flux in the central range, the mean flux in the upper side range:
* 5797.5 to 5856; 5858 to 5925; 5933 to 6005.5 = 0.40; 15.4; 9.84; 12.8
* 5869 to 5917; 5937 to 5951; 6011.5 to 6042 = -0.16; 8.89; 12.9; 14.8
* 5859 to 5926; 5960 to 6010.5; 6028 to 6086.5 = 0.03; 9.81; 13.2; 16.3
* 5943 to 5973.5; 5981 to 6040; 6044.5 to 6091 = 0.02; 12.2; 14.2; 16.7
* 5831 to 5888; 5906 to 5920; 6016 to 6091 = 0.27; 12.6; 10.6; 16.1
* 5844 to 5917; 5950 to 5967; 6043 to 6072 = 0.12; 10.3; 11.8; 16.7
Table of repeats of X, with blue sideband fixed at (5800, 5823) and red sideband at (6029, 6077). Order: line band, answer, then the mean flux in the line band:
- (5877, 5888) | 4.9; 8.97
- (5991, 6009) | 2.4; 14.1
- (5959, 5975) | 4.0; 12.2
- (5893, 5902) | 5.5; 6.24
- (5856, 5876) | 4.4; 12.5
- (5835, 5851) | 1.6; 14.4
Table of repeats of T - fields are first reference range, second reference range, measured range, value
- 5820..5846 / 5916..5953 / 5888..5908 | 9.7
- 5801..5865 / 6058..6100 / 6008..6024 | 2.2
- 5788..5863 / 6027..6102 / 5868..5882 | 3.7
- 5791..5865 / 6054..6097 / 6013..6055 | 3.1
